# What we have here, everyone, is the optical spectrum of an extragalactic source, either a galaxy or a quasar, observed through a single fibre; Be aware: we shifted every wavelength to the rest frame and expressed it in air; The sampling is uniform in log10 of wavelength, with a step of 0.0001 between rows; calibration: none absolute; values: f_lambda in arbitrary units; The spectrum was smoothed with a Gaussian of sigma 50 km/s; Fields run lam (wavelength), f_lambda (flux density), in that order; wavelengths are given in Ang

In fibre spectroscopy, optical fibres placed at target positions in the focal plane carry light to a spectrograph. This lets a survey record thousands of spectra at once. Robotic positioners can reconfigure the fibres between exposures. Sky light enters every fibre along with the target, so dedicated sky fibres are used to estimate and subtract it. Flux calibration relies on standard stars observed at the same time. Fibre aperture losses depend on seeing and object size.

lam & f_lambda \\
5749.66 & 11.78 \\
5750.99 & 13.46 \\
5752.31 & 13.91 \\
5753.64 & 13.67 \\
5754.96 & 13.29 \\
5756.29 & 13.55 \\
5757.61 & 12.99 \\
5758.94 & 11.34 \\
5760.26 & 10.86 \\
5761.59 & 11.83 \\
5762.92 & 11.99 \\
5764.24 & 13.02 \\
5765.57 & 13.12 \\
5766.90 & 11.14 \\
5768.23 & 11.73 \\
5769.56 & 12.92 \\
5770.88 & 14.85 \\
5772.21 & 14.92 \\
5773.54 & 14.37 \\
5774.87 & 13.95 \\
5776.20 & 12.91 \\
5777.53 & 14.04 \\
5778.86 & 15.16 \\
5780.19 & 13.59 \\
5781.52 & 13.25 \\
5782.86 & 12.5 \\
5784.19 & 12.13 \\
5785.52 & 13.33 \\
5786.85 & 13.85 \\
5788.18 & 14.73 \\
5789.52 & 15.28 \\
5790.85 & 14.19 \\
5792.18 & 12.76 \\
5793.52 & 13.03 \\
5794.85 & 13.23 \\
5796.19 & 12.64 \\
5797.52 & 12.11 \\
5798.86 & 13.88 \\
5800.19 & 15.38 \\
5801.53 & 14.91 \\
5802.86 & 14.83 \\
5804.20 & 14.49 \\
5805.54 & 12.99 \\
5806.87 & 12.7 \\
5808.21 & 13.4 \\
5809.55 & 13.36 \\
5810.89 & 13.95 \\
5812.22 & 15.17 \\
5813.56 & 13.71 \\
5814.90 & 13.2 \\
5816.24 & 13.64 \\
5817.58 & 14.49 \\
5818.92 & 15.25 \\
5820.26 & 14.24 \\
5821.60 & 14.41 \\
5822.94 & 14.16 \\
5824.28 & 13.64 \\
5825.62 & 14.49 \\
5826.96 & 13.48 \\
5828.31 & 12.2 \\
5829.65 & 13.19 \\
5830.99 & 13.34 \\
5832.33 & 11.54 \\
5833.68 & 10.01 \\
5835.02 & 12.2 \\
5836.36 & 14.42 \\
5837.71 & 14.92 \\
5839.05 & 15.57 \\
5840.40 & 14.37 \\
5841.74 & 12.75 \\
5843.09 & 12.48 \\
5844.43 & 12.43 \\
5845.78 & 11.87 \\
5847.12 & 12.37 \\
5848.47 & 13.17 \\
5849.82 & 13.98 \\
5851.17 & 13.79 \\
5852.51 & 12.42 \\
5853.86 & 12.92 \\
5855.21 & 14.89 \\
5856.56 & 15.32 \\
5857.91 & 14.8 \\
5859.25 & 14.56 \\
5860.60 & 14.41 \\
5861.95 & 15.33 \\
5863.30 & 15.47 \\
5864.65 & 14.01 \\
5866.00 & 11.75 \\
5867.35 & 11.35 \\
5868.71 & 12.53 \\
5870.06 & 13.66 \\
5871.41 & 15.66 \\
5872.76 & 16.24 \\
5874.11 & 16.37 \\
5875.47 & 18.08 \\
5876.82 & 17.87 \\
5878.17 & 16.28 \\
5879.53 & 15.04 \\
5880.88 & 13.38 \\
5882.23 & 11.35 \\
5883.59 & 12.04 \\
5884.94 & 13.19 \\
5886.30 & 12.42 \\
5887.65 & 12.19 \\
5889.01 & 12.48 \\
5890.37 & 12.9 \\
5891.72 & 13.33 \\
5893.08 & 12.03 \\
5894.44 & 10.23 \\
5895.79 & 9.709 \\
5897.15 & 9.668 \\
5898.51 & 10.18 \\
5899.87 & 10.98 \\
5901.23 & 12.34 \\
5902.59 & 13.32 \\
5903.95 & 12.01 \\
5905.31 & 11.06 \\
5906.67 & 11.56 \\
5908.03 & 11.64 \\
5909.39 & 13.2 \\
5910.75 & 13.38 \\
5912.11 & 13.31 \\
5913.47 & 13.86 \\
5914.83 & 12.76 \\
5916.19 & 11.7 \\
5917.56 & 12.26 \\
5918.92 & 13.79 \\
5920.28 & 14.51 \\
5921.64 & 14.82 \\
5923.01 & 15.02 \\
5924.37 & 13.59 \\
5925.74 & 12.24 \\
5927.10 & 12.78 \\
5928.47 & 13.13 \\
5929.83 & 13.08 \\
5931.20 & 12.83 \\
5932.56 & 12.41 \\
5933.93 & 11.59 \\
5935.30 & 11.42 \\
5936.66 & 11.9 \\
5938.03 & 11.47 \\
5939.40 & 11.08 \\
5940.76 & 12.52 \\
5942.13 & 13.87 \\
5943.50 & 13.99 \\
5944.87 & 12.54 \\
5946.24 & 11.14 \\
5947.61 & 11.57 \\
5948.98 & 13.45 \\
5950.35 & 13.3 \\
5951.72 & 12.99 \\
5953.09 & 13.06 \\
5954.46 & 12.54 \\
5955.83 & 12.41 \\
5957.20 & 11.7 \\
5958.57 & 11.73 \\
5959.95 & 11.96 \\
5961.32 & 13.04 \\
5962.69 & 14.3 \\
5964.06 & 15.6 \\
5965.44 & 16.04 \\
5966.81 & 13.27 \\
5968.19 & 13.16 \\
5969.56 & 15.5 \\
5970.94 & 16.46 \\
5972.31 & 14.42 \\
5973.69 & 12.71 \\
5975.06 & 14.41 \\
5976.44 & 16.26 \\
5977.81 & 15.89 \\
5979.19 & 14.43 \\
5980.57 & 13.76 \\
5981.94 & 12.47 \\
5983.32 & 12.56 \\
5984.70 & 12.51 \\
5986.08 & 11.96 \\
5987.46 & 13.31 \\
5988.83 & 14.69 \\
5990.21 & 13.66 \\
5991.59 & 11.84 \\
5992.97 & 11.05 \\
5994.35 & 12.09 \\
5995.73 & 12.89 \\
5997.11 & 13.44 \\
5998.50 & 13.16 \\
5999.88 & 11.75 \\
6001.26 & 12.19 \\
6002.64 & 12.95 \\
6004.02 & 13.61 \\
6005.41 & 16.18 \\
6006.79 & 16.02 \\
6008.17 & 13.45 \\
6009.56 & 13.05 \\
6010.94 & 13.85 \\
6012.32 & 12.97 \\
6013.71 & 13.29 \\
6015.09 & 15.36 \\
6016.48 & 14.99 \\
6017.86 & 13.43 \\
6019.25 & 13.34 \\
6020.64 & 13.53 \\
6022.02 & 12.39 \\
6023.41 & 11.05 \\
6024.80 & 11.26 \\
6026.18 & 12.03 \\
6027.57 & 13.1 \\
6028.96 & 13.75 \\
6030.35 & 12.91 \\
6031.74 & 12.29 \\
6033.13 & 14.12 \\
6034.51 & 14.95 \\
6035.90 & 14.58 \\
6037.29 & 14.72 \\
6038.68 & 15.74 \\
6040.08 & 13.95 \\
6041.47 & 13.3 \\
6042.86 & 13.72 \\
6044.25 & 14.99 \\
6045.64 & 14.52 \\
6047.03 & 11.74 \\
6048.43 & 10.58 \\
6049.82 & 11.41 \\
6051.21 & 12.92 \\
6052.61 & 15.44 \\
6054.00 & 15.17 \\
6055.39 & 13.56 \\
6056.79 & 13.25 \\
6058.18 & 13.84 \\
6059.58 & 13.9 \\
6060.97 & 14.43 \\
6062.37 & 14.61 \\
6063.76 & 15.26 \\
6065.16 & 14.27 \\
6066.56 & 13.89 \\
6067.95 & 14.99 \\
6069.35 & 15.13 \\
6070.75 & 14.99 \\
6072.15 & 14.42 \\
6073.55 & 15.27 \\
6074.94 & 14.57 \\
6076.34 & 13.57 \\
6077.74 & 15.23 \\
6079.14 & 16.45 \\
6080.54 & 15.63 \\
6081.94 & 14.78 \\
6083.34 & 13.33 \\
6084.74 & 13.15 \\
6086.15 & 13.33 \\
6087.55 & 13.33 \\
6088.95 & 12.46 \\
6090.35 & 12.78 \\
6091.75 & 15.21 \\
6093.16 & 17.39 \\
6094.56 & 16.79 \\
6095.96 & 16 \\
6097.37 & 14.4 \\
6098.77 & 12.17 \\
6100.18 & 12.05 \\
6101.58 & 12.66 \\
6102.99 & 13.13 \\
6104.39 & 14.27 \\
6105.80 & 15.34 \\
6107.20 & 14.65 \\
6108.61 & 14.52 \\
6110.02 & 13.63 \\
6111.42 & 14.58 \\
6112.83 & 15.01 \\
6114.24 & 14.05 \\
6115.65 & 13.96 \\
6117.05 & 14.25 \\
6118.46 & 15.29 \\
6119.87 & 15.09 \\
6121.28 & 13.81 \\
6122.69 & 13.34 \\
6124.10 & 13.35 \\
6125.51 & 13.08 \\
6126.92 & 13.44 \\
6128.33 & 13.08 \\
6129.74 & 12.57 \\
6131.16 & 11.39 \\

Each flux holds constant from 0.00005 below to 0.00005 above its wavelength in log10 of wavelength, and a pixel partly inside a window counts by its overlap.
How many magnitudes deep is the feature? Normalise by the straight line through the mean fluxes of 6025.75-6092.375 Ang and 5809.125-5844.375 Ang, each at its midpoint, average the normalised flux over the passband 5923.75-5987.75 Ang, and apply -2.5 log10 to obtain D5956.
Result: 0.05 mag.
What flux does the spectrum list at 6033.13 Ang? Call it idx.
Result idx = 14.12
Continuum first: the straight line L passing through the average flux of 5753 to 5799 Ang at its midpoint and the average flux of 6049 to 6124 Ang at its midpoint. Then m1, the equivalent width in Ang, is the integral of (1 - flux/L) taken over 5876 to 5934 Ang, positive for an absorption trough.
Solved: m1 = 3.8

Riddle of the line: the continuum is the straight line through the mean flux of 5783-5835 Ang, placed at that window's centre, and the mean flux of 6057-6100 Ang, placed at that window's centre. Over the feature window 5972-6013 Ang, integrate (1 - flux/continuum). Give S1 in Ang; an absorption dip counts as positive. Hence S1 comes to 2.16 Ang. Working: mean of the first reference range 13.6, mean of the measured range 13.4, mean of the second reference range 14.5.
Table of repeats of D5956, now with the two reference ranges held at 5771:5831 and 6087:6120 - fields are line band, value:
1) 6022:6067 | 0.05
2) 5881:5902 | 0.19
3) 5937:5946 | 0.13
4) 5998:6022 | 0.04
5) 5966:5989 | 0.01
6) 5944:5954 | 0.12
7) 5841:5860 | 0.04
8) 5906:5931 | 0.07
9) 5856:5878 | -0.07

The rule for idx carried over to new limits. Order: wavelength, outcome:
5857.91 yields 14.8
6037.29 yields 14.72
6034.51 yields 14.95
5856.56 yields 15.32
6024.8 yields 11.26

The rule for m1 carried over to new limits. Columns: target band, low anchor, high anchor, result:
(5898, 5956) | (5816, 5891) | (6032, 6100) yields 5.4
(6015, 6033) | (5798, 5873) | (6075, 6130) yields 1.3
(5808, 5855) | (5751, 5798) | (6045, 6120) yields -0.2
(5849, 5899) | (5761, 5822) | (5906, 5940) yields -1.8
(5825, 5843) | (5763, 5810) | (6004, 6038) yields 0.4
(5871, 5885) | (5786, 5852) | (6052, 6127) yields -1.4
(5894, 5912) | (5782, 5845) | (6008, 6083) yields 2.8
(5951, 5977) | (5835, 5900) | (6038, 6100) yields 0.1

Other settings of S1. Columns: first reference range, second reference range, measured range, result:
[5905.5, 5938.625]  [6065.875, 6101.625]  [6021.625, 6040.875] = 0.75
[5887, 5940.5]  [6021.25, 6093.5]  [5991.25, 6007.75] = 0.19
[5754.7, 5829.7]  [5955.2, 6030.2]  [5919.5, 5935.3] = 0.32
